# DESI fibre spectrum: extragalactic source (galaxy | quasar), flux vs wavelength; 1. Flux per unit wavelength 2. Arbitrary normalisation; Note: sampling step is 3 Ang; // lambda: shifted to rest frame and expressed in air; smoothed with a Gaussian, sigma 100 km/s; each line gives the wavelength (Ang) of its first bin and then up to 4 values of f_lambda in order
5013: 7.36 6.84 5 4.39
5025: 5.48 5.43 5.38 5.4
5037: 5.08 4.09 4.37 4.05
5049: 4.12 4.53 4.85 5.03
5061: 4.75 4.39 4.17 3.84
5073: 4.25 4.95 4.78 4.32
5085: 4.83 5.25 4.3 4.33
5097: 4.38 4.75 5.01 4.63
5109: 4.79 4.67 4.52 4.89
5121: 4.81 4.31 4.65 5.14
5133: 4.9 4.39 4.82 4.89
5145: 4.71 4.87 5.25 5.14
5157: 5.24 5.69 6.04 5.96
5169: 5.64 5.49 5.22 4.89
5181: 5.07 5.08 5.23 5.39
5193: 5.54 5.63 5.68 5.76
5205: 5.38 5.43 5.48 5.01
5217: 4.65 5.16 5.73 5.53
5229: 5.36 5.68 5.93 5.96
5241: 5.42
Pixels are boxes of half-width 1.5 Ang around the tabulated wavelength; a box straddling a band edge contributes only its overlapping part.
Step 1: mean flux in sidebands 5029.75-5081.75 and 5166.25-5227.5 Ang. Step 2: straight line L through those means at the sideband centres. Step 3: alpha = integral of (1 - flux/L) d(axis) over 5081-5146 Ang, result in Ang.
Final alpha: 2.7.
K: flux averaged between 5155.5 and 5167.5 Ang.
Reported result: 5.73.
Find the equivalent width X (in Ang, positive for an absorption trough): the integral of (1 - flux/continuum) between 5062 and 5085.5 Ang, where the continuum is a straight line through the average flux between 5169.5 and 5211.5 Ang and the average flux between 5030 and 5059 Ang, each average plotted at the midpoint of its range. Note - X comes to 1.9 Ang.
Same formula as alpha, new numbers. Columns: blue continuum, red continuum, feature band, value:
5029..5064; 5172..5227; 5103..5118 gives 0.7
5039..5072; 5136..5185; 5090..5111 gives 0.6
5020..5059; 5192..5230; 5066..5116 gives 4.0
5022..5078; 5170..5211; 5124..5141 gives 1.1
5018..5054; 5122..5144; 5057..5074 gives 1.3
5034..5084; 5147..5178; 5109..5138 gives 2.2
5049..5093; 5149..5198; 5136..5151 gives 1.0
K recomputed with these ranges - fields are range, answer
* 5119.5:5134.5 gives 4.76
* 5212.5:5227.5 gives 5.22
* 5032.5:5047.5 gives 4.6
